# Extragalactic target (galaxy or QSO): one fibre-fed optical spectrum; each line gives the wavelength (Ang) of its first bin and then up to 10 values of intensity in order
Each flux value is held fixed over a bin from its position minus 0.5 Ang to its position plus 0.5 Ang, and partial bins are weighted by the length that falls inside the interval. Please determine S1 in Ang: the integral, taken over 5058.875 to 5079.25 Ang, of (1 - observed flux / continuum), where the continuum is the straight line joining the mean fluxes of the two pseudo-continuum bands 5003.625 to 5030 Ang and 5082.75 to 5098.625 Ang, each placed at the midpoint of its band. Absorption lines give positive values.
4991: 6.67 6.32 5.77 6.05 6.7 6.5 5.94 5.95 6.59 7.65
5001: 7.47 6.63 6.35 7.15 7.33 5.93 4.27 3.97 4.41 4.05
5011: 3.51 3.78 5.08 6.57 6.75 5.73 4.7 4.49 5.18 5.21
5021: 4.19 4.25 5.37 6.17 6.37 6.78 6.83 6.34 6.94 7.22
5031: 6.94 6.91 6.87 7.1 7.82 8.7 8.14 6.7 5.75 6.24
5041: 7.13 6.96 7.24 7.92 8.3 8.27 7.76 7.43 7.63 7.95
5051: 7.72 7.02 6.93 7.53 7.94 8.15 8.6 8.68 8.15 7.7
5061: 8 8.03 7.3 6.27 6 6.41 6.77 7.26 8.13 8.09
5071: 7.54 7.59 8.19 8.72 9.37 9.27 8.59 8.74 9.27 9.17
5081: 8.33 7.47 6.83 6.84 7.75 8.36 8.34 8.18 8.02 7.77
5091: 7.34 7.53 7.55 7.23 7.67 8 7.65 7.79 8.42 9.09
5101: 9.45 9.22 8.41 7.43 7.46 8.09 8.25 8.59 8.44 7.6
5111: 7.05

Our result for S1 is -2.3 Ang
